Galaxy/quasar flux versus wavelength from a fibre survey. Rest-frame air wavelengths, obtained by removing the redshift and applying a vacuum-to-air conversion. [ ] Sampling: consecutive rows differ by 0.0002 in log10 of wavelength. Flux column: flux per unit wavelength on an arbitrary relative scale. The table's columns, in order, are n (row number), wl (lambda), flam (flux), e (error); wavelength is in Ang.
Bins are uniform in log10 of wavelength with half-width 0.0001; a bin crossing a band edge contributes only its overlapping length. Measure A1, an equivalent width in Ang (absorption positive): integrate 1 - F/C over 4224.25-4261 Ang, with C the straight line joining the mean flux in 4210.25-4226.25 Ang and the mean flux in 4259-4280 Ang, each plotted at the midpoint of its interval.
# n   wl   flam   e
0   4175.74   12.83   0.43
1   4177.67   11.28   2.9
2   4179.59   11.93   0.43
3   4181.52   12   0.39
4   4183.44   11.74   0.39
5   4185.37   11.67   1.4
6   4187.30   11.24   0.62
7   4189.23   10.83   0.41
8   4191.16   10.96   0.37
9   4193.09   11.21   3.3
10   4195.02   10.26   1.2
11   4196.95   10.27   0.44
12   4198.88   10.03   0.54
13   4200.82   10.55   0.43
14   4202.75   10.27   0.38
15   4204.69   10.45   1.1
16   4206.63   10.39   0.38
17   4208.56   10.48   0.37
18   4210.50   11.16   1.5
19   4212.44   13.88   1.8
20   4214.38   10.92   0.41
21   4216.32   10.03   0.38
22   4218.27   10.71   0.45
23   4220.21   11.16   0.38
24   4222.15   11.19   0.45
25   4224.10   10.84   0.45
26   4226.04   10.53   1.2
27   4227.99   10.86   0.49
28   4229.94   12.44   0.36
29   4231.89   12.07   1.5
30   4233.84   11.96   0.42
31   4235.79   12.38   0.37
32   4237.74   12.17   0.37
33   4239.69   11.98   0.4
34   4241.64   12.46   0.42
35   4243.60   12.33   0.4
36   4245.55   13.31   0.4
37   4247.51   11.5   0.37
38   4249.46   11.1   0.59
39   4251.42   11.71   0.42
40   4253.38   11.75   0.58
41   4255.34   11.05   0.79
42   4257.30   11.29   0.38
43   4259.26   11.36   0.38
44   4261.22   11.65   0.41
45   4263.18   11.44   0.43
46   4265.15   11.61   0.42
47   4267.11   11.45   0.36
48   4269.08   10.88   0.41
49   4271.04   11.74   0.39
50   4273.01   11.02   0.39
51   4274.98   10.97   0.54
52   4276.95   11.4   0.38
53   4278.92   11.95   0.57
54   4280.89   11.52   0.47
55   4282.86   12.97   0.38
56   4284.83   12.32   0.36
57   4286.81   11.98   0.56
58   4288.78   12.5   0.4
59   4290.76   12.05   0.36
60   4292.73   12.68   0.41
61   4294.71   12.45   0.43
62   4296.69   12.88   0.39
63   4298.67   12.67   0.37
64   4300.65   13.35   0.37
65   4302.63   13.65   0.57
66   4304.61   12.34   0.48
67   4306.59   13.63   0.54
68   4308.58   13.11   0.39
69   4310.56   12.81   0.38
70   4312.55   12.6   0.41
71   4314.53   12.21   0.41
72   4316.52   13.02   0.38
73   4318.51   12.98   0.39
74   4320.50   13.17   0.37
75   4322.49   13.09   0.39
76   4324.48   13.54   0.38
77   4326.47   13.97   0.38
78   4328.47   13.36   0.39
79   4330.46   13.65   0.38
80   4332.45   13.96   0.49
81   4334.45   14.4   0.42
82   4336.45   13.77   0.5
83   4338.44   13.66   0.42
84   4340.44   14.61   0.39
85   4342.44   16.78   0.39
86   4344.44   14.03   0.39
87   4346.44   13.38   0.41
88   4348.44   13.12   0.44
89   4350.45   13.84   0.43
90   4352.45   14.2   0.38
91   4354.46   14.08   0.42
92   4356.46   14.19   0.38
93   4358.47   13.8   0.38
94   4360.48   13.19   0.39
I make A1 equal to -1.5 Ang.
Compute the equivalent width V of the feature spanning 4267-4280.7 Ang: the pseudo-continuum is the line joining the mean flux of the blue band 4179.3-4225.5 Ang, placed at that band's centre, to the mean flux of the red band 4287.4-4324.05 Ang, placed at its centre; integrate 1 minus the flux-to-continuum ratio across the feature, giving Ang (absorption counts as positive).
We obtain 1.0 Ang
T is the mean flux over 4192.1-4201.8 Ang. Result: 10.5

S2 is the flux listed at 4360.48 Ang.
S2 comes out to 13.19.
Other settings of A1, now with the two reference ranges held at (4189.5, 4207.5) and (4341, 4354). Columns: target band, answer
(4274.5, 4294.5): 0.9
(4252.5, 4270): 1.0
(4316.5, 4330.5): 0.3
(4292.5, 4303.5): 0.0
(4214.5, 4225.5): 0.3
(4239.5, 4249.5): -0.5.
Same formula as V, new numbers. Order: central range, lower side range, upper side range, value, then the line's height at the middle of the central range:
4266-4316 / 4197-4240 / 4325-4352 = 2.4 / 12.9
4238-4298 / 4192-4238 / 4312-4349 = 2.0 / 12.3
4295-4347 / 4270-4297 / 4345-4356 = -1.9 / 13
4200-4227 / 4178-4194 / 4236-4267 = 1.6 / 11.6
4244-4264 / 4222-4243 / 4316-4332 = 0.8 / 12.1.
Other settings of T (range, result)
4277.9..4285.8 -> 12.2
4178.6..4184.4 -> 11.9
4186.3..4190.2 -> 11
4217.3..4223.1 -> 11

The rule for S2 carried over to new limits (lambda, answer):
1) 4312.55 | 12.6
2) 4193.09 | 11.21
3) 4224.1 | 10.84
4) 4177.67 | 11.28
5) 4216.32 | 10.03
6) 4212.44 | 13.88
